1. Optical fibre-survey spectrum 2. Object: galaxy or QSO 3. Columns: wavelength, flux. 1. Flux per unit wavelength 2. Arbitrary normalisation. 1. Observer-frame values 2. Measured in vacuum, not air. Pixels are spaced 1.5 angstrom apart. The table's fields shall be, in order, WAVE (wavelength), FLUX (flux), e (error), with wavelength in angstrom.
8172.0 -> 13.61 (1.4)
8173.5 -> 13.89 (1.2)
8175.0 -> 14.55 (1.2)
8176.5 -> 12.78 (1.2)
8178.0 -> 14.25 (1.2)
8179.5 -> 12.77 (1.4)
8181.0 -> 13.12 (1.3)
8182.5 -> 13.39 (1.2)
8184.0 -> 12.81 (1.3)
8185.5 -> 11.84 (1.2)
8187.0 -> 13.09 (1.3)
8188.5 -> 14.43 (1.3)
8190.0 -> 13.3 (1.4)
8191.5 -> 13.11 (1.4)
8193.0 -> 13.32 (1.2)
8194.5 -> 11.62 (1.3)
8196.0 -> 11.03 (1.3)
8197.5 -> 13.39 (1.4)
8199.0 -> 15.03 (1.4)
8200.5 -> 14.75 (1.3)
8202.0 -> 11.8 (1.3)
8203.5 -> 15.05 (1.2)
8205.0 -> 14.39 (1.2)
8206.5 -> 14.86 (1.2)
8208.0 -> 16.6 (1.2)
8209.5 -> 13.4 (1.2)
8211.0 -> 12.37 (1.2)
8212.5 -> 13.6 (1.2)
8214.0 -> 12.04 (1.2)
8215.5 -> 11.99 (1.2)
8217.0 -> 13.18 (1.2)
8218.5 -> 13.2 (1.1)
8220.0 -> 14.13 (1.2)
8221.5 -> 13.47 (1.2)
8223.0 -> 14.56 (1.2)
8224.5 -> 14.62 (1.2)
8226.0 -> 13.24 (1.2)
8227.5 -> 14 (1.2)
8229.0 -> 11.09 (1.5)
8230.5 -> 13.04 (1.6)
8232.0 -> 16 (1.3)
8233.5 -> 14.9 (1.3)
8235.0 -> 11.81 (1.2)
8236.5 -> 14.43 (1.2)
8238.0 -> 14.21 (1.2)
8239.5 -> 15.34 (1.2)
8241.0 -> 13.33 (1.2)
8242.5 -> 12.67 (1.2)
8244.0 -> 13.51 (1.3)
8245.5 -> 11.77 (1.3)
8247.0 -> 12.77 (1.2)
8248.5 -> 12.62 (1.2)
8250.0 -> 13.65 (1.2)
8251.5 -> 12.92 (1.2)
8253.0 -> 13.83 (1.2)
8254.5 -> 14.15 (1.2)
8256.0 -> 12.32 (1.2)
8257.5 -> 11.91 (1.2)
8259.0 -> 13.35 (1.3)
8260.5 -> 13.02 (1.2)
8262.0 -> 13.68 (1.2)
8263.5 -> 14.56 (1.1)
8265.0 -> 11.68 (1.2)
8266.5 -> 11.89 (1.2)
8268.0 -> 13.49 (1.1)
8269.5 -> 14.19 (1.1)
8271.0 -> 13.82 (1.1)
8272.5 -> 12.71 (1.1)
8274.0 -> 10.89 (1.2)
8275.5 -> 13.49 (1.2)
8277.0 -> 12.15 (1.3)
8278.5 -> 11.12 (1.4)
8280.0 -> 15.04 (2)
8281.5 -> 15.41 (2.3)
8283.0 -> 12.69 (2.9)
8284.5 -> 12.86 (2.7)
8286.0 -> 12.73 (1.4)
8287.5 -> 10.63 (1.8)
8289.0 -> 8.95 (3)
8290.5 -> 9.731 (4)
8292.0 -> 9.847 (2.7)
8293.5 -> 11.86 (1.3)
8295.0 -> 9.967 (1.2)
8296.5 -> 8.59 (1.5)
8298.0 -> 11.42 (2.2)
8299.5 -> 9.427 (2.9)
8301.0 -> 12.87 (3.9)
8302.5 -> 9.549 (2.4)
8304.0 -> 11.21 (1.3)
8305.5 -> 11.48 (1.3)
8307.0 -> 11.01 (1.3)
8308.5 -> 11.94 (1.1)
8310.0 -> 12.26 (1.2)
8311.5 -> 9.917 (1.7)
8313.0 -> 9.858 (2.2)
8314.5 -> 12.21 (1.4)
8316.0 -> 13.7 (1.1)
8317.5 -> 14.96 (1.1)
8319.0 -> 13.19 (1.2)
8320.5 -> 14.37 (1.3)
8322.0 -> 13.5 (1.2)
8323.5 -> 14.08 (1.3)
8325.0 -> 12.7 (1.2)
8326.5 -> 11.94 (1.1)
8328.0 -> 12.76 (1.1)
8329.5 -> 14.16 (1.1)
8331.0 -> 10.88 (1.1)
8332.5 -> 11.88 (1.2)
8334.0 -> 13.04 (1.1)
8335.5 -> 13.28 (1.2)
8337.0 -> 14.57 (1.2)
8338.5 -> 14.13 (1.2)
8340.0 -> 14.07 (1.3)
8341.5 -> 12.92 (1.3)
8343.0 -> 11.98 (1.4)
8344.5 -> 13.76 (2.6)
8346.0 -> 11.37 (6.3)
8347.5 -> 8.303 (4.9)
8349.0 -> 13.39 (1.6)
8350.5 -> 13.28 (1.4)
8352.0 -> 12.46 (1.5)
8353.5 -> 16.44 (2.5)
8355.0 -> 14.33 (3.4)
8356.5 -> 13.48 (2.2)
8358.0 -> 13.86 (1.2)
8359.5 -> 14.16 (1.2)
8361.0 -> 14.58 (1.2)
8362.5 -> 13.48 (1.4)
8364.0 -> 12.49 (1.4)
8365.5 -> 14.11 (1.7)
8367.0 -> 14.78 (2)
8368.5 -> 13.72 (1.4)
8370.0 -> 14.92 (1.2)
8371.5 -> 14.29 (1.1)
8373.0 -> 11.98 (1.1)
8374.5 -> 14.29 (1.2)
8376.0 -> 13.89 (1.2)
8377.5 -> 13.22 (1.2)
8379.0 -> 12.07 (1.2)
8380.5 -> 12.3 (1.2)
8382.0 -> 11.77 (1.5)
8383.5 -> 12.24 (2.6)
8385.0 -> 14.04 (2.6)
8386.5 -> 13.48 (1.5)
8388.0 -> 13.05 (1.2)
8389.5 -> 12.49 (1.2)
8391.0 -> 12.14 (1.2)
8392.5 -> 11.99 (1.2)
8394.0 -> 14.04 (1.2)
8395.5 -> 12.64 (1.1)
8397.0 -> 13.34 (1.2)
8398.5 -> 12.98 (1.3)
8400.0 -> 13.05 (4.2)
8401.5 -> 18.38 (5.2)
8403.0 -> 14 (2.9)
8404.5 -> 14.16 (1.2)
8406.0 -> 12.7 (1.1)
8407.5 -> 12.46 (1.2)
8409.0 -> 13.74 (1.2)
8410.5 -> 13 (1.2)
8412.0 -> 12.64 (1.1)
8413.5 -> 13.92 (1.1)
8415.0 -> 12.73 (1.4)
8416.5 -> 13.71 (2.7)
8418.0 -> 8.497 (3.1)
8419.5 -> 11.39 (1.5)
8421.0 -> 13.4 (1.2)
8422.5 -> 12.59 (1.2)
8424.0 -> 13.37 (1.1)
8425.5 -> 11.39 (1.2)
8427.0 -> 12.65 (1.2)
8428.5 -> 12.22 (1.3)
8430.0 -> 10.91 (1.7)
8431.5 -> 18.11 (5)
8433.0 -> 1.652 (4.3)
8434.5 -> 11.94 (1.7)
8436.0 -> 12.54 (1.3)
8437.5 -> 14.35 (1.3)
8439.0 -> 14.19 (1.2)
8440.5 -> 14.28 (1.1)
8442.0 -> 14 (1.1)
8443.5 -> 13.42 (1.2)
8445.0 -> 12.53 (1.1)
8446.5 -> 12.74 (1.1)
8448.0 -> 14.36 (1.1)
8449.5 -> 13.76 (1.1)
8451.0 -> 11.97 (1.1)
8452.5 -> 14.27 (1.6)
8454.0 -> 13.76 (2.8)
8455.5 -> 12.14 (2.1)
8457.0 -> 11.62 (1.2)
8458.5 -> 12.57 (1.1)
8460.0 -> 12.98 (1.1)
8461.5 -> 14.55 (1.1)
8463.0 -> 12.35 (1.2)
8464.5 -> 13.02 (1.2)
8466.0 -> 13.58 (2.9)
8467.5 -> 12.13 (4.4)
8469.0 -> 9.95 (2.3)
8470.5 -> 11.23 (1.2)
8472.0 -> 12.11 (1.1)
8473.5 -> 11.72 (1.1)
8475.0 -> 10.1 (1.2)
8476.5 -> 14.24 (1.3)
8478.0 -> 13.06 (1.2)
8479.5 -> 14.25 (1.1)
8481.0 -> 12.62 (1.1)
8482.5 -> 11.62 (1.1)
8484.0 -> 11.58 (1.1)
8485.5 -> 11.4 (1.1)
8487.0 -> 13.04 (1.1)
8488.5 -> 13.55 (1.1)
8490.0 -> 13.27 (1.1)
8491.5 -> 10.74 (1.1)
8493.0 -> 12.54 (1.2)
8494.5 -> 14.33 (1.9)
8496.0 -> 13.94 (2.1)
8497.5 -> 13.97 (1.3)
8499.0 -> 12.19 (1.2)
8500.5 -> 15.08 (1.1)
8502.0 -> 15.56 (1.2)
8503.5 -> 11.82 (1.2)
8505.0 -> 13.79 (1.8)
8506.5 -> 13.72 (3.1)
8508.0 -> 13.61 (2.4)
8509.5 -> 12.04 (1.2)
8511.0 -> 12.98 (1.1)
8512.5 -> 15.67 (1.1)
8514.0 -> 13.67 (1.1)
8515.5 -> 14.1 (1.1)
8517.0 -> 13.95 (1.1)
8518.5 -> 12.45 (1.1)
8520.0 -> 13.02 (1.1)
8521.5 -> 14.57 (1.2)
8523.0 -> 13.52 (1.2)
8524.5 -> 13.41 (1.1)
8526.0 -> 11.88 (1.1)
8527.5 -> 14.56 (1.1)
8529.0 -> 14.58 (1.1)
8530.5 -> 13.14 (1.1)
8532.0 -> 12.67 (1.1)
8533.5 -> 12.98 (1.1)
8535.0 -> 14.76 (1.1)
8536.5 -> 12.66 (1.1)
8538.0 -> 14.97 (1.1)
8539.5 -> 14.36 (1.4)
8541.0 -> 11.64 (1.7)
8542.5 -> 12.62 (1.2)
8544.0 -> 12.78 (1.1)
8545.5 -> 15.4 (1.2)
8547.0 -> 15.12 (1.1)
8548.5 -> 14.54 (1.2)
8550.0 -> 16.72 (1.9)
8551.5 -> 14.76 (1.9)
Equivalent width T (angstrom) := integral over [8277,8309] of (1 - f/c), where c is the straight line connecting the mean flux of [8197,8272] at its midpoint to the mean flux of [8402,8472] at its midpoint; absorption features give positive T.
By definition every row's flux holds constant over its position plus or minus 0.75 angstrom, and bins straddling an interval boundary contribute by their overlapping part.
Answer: 4.6 angstrom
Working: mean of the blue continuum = 13.5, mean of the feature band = 11.4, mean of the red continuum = 12.7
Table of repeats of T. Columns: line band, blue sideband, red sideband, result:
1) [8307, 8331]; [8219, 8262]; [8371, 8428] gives 1.03 angstrom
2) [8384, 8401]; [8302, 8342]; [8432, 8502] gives -0.61 angstrom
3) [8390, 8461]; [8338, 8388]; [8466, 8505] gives 0.60 angstrom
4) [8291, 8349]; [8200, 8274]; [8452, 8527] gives 5.25 angstrom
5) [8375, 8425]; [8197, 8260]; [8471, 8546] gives 1.29 angstrom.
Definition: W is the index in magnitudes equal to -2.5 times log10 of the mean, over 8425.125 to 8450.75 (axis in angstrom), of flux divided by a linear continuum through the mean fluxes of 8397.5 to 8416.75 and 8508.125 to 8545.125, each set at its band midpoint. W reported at 0.08 mag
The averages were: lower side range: 13.6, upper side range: 13.5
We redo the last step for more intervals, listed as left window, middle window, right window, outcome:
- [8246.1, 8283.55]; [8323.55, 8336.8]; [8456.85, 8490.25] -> 0.013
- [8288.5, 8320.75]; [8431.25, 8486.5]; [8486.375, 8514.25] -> 0.035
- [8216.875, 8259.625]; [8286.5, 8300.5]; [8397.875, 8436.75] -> 0.285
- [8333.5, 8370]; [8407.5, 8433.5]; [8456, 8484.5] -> 0.053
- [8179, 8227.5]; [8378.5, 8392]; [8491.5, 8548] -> 0.075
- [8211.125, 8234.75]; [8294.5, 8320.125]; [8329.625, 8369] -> 0.166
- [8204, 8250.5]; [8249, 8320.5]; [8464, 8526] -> 0.107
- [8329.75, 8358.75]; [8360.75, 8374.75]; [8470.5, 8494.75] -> -0.072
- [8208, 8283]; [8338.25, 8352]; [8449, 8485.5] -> 0.037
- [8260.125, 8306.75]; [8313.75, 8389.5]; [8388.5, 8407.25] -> -0.036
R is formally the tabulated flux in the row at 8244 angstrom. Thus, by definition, 13.51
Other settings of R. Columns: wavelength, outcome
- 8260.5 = 13.02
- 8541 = 11.64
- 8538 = 14.97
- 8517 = 13.95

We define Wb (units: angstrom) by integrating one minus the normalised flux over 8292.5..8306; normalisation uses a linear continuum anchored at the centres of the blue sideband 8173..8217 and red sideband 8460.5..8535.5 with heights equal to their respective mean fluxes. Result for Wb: 2.7 angstrom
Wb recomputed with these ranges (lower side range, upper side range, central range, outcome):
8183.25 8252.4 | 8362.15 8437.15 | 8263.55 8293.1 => 2.1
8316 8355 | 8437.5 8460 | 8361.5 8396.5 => 0.0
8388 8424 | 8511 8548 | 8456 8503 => 2.4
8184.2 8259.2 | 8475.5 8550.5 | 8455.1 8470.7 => 1.2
